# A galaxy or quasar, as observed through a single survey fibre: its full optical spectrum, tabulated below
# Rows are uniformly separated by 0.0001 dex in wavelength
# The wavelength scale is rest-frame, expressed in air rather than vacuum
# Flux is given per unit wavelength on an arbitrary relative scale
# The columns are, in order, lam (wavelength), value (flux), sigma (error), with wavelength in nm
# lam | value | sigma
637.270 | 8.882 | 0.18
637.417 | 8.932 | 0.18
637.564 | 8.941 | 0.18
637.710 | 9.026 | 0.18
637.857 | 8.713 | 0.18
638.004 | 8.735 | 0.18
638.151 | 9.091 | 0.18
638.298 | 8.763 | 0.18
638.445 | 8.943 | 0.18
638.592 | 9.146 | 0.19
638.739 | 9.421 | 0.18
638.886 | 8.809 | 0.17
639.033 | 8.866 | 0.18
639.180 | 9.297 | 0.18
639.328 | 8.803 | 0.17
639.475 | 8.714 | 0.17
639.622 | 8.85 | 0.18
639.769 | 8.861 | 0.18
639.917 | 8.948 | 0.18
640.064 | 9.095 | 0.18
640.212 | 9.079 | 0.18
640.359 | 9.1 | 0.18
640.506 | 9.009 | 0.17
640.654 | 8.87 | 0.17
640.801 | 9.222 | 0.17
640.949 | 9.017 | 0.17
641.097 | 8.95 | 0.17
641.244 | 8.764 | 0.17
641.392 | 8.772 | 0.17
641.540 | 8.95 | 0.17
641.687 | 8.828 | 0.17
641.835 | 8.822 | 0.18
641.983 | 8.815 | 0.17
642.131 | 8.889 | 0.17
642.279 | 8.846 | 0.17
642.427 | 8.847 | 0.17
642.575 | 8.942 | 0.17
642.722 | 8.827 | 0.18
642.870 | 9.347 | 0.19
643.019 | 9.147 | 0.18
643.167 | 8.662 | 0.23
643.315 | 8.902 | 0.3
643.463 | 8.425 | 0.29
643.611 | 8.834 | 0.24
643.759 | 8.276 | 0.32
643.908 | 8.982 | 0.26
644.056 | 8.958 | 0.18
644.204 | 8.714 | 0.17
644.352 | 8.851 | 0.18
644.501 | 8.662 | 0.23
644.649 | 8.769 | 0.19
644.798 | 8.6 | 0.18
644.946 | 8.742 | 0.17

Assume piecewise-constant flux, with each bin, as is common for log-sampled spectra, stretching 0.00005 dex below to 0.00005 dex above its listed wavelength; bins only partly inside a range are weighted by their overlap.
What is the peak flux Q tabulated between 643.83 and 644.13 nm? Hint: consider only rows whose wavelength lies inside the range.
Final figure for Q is 8.982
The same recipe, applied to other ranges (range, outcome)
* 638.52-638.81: 9.421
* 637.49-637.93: 9.026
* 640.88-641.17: 9.017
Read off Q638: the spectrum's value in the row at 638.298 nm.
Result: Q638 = 8.763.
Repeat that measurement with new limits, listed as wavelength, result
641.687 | 8.828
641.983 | 8.815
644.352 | 8.851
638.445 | 8.943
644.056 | 8.958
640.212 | 9.079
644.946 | 8.742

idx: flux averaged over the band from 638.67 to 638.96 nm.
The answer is 9.12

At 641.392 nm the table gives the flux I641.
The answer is 8.772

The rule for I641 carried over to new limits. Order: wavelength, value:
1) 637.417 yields 8.932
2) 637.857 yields 8.713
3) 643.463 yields 8.425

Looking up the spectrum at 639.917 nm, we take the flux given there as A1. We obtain 8.948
